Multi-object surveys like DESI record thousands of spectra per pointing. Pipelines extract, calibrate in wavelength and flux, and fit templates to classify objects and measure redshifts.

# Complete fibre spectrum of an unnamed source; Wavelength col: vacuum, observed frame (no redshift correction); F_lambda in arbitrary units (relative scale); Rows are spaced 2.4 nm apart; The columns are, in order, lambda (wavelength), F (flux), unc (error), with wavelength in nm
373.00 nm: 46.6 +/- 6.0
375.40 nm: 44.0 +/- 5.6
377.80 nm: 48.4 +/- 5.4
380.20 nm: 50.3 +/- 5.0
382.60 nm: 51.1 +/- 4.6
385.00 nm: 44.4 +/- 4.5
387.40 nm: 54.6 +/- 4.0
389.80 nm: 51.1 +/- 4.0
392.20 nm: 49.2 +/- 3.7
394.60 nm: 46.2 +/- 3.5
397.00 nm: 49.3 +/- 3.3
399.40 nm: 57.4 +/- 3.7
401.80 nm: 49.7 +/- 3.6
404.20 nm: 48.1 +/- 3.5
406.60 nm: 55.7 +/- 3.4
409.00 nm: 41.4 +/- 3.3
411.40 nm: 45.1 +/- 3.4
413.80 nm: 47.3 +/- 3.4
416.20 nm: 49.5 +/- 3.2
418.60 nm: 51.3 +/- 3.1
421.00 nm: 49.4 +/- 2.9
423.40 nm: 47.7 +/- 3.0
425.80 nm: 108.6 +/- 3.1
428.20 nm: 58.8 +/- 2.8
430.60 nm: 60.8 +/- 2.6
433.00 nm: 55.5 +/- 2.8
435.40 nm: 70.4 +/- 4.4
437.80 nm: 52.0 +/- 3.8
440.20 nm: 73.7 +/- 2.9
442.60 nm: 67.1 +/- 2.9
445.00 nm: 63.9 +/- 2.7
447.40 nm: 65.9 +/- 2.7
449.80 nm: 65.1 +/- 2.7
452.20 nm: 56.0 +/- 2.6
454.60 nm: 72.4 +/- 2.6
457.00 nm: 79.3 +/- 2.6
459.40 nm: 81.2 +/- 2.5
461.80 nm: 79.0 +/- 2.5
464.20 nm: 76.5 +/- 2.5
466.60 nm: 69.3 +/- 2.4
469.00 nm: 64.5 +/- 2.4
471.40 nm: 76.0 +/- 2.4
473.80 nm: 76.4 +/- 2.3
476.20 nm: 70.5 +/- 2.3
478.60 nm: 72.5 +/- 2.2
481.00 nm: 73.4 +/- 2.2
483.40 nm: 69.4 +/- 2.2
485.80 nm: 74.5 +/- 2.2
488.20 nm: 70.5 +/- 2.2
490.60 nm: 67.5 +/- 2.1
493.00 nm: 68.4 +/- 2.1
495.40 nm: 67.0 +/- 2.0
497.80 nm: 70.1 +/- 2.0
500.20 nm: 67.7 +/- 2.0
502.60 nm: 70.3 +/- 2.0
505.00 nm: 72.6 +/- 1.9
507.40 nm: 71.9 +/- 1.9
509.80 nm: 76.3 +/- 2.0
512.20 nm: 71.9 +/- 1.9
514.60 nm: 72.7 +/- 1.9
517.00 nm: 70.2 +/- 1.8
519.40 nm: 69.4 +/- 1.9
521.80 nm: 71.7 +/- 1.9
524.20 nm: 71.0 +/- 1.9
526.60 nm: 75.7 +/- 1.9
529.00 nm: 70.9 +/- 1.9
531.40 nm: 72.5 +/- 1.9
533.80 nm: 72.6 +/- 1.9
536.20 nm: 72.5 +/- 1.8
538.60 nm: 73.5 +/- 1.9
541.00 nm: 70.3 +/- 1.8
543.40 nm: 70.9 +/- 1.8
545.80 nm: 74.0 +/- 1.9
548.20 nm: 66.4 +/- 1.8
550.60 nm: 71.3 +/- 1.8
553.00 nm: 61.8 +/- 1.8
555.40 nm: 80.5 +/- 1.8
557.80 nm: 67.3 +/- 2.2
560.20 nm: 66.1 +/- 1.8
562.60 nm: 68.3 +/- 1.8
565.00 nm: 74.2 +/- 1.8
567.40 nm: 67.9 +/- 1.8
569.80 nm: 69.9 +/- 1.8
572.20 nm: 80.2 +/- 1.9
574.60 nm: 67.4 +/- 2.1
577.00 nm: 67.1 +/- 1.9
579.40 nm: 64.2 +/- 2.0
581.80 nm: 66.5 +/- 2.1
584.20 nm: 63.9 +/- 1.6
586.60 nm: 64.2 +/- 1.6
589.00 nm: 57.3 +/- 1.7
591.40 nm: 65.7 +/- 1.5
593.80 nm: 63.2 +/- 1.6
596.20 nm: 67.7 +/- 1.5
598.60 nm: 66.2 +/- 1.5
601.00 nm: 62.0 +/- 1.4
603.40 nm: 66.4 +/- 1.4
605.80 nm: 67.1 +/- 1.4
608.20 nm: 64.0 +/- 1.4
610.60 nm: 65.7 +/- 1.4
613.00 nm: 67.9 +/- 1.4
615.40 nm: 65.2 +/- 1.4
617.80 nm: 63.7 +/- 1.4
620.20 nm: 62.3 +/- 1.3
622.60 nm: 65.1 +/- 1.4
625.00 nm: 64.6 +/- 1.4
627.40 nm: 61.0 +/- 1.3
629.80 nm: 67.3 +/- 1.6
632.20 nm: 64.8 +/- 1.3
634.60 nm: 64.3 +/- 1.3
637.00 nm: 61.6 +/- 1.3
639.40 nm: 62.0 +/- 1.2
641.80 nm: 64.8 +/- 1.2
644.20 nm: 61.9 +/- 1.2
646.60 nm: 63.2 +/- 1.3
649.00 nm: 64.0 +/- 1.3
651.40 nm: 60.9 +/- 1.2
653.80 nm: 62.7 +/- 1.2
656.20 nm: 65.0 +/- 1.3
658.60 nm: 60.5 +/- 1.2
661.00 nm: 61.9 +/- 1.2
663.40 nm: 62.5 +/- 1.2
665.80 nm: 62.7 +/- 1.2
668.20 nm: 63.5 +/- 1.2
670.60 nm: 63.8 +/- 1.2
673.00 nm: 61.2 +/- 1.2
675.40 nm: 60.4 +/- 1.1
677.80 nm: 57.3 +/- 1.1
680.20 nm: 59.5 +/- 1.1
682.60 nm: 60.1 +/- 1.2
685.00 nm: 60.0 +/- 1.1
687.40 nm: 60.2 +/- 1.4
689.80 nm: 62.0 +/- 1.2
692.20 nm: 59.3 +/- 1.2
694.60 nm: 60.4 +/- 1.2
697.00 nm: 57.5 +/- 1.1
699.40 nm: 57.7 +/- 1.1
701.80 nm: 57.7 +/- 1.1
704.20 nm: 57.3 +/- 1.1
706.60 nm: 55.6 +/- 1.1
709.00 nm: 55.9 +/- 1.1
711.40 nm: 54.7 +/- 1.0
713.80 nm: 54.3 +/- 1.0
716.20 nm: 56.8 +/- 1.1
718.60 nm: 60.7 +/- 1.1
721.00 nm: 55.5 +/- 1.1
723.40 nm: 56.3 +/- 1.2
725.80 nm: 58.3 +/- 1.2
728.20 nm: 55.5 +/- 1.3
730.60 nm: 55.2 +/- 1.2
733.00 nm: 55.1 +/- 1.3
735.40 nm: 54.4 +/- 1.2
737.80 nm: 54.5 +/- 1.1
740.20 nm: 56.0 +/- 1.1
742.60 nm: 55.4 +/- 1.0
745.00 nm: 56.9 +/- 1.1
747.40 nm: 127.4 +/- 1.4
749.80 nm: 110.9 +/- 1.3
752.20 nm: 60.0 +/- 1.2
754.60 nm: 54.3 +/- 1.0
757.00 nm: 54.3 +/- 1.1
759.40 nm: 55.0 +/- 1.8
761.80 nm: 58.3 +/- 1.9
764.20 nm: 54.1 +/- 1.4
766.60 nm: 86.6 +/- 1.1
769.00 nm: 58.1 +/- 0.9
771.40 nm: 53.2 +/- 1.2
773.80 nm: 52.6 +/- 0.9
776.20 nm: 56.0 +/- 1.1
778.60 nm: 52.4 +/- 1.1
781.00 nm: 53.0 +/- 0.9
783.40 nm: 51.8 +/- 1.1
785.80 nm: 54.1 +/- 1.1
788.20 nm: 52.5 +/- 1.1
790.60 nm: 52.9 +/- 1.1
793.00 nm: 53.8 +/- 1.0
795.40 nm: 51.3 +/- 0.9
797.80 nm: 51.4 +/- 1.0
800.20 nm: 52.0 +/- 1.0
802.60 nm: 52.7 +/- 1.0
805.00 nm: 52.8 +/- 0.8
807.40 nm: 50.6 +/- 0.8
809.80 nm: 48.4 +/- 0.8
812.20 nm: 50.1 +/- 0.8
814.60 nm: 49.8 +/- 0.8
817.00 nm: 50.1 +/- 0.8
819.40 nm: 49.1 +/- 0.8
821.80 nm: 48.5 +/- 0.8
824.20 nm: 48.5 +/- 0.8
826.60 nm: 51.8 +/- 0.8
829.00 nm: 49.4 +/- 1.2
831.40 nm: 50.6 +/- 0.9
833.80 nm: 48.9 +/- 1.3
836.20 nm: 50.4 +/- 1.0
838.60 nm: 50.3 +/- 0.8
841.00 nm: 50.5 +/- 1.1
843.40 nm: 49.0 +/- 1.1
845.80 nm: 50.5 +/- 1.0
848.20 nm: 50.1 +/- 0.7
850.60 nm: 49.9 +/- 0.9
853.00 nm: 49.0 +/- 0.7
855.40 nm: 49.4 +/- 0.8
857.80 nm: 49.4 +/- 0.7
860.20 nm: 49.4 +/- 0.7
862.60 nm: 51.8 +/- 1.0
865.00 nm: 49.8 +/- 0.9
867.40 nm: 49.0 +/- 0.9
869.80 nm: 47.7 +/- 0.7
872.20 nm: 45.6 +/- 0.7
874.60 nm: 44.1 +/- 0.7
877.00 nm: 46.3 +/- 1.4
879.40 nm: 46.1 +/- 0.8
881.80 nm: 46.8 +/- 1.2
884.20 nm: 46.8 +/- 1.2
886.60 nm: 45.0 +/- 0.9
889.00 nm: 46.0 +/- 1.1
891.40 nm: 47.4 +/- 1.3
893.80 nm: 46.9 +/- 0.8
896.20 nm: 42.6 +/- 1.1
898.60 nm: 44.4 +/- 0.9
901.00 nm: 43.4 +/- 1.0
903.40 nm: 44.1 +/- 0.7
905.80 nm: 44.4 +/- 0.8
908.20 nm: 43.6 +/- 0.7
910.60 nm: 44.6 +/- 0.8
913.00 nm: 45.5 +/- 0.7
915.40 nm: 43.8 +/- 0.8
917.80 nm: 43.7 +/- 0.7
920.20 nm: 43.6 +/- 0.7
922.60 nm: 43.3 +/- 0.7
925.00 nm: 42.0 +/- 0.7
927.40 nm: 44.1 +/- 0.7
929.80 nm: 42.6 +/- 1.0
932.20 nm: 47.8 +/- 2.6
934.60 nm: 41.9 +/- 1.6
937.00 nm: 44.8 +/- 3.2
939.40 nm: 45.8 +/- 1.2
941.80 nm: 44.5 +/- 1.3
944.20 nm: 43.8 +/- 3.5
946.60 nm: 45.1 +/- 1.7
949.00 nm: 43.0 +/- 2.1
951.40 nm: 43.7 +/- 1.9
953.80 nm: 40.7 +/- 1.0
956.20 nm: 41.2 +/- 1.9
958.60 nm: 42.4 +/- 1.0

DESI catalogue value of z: 0.14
